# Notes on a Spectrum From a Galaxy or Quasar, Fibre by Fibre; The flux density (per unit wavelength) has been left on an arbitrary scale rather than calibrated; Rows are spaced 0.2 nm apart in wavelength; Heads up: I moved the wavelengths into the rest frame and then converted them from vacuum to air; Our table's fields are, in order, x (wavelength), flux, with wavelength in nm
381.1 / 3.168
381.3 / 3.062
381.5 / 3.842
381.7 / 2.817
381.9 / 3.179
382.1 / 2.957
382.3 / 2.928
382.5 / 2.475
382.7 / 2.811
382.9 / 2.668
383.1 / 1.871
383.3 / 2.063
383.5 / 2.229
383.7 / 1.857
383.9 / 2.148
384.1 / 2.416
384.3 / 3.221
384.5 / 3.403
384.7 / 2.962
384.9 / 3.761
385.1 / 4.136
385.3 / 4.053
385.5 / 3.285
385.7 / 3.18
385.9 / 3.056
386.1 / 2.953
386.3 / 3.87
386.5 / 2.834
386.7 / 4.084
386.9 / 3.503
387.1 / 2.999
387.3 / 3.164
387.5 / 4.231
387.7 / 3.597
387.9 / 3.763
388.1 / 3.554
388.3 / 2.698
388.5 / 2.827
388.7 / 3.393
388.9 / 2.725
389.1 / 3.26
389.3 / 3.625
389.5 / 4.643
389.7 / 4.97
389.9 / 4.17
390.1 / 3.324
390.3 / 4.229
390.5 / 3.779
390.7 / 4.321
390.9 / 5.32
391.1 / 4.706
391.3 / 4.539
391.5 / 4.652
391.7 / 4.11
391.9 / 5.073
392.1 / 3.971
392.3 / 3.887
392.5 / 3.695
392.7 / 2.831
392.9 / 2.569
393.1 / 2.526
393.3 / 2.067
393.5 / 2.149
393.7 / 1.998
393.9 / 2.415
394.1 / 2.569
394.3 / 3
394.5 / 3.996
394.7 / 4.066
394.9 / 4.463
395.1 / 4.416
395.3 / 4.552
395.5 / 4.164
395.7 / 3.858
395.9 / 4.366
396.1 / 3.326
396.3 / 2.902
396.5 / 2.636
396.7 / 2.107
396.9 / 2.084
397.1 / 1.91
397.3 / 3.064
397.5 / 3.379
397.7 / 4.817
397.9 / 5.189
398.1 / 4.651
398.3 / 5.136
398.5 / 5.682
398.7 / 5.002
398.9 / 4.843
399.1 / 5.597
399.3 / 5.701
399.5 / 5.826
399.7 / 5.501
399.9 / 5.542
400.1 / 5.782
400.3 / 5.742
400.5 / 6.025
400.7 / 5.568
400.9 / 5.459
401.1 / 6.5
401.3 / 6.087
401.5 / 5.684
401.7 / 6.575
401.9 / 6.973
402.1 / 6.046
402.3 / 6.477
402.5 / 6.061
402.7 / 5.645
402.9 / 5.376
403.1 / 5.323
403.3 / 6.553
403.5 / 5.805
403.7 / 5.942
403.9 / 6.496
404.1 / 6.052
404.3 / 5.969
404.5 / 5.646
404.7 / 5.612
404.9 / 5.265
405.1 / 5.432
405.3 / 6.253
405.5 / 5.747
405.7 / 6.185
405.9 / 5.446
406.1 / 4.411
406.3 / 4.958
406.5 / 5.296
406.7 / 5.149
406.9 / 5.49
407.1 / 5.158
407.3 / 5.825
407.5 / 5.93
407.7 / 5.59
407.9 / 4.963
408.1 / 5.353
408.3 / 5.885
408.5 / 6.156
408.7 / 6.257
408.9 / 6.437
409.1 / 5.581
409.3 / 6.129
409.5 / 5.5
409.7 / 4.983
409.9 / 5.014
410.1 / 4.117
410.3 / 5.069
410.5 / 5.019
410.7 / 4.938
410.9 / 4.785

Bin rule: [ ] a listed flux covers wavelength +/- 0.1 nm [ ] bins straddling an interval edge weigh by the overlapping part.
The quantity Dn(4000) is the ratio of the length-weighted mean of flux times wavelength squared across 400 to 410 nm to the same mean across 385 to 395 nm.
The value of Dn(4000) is 1.74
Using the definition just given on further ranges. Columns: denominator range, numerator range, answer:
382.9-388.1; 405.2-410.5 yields 1.95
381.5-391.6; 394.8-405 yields 1.61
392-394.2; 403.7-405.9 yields 2.23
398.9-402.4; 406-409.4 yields 0.97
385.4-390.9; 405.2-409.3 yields 1.72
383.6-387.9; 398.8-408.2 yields 1.90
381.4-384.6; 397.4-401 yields 2.15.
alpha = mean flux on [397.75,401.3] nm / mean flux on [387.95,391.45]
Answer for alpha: 1.42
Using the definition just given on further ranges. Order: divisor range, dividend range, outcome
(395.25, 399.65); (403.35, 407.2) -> 1.36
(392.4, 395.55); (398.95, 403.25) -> 1.84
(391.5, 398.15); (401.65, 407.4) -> 1.68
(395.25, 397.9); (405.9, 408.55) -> 1.60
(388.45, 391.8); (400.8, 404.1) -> 1.50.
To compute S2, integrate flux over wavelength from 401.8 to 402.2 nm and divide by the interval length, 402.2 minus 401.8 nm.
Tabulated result 6.51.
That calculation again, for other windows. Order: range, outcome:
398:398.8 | 5.12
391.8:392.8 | 3.89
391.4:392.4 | 4.34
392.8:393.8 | 2.26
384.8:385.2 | 3.95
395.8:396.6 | 3.31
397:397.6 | 2.78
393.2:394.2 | 2.24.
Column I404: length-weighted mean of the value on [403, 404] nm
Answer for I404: 6.02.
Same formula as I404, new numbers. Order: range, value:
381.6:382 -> 3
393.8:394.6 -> 3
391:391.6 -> 4.63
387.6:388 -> 3.68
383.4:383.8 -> 2.04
